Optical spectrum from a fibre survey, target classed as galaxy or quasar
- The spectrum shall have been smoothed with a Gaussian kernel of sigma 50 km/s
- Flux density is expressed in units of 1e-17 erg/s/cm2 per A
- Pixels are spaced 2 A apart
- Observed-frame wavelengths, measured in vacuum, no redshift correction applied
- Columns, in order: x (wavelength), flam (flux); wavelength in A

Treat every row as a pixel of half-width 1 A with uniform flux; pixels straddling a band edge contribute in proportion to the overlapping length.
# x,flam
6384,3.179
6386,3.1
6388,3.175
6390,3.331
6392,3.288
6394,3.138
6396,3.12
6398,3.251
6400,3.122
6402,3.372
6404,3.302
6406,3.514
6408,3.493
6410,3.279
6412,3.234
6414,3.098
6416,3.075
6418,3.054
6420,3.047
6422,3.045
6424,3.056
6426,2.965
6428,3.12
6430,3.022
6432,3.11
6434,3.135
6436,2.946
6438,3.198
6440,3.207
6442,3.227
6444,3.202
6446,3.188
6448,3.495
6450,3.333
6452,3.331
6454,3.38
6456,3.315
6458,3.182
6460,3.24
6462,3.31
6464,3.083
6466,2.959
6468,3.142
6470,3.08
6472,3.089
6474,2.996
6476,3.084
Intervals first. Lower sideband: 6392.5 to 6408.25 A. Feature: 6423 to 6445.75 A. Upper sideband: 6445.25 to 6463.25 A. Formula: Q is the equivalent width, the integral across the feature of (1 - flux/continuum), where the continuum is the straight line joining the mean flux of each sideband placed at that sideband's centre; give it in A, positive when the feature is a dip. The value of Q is 1.3 A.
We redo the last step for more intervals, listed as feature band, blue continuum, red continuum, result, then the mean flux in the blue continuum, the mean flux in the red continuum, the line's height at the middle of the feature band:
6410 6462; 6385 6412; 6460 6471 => 0.2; 3.27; 3.13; 3.19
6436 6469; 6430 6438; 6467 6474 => -1.6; 3.08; 3.09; 3.08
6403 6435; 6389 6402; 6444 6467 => 0.7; 3.22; 3.25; 3.23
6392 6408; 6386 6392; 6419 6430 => -0.5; 3.23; 3.04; 3.17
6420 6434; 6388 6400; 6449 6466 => 0.8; 3.21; 3.25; 3.23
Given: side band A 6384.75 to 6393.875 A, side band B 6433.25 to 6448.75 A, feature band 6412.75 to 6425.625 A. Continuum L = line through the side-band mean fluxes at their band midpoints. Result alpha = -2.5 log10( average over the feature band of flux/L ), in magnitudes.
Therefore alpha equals 0.05 mag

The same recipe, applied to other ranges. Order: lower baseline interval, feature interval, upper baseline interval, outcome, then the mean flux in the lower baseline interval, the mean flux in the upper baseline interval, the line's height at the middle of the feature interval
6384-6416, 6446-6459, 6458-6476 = -0.062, 3.25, 3.11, 3.14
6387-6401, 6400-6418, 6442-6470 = -0.021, 3.2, 3.24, 3.21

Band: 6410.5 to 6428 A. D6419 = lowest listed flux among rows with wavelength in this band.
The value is 2.965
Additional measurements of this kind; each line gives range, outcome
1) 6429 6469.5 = 2.946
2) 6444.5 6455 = 3.188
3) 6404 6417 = 3.075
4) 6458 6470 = 2.959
